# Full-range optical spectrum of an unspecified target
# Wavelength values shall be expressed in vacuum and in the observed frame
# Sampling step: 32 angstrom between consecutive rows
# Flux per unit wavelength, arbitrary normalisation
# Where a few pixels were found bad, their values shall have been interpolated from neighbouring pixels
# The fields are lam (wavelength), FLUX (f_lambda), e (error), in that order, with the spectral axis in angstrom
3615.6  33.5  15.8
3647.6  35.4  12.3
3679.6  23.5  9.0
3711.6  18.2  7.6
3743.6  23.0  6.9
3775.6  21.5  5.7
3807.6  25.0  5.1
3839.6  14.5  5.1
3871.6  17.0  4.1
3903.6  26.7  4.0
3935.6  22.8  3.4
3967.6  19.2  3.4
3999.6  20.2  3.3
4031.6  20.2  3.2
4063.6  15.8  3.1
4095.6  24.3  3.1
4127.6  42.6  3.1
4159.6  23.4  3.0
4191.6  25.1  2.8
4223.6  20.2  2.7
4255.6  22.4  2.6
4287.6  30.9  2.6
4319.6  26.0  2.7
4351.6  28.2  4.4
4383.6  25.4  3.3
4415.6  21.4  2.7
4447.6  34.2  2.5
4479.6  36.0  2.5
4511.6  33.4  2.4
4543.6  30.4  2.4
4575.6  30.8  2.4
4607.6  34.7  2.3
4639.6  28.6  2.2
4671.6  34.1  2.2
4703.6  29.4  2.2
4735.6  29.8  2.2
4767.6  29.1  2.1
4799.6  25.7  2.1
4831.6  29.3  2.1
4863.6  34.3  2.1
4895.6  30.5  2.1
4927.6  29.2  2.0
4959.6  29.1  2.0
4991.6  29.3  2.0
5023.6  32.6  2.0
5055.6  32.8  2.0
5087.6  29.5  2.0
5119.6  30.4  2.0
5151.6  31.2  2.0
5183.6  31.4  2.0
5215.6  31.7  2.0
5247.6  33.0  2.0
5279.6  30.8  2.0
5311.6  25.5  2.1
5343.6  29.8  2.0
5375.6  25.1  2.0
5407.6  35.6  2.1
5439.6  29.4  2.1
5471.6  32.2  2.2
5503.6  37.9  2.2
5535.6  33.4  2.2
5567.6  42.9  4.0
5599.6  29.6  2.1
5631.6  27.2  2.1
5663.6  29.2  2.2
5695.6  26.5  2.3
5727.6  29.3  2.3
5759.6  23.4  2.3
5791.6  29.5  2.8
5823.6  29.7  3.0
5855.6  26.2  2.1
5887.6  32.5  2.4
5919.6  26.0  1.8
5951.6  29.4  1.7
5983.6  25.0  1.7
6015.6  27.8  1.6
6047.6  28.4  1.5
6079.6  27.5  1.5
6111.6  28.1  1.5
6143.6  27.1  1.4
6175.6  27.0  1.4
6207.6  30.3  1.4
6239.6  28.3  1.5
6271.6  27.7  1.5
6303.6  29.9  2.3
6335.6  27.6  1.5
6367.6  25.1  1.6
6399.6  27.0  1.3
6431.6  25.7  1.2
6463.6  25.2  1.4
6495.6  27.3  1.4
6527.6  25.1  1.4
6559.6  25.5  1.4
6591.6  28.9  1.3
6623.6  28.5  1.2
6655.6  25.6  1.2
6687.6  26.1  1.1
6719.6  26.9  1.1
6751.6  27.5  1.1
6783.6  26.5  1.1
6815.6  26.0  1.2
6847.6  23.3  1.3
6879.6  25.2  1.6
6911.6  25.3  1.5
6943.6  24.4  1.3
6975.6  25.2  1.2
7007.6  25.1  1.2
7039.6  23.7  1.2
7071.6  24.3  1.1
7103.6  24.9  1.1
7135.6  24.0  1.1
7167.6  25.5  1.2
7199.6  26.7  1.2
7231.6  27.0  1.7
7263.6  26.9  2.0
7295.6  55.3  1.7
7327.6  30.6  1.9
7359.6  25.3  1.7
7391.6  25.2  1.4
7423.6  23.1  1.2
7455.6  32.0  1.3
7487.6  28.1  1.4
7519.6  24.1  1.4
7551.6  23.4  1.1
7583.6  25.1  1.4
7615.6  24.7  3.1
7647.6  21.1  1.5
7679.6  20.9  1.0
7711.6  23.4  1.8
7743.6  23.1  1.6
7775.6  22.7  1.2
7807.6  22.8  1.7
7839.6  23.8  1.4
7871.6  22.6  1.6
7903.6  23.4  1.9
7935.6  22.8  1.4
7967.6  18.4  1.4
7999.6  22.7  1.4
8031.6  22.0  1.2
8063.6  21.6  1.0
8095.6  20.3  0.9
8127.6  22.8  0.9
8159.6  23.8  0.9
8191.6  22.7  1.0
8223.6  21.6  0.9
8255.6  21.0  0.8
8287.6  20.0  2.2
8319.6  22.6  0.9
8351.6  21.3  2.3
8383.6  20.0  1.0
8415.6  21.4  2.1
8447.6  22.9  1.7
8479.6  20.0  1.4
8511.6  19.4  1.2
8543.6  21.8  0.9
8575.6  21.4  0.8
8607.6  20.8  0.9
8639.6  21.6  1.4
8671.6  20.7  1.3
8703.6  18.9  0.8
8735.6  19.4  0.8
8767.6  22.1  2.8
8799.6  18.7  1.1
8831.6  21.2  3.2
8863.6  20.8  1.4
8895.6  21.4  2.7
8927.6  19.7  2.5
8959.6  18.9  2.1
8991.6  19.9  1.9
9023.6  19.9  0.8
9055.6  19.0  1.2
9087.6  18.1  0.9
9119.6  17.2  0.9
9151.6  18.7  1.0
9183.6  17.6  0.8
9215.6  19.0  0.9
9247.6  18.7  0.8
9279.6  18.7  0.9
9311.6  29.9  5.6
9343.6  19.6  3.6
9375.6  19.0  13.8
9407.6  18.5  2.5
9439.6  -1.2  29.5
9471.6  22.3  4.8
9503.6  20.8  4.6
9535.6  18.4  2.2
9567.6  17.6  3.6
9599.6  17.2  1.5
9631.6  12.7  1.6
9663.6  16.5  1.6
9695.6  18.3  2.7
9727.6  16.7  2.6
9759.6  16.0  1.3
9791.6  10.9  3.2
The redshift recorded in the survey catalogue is 0.111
